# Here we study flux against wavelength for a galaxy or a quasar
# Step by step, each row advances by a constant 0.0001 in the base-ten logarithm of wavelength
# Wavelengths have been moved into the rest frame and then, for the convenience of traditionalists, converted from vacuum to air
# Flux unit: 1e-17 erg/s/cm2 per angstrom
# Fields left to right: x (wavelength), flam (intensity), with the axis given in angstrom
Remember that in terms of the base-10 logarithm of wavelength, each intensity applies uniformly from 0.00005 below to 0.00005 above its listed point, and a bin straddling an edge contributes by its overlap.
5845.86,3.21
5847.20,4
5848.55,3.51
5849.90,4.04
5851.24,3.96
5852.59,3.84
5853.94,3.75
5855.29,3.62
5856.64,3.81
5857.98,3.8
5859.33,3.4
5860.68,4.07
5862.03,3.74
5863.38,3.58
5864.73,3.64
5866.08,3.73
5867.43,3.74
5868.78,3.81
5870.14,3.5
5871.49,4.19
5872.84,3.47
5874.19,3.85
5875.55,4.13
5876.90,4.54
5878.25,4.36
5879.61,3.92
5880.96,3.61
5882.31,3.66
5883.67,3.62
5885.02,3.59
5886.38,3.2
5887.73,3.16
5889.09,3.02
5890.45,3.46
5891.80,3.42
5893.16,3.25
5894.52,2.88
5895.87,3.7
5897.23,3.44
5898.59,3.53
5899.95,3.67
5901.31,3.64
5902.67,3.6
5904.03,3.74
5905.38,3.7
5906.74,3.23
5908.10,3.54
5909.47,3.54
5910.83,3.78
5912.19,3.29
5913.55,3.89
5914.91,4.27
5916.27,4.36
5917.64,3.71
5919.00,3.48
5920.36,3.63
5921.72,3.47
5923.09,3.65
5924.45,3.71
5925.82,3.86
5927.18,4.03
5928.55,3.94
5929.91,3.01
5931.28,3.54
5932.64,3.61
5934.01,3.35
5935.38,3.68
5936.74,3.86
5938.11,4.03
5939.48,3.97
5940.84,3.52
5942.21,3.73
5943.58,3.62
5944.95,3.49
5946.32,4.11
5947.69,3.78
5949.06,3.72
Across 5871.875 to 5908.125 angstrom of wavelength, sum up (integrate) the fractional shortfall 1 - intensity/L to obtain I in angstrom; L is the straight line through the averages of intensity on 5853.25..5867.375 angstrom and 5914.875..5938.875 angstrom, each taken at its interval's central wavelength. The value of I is 1.19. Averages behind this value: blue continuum 3.72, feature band 3.6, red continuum 3.72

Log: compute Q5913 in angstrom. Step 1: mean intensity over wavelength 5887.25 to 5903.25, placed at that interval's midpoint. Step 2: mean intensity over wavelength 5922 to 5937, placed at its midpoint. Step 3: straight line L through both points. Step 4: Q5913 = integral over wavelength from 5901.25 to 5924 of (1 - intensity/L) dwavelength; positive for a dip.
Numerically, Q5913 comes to -1.0 angstrom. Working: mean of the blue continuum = 3.4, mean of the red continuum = 3.65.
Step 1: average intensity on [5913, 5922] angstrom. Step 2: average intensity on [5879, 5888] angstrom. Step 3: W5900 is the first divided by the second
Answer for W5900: 1.1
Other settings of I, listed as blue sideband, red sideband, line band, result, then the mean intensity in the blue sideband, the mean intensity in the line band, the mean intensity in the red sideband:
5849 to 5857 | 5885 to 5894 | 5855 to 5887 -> -2.1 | 3.83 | 3.78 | 3.27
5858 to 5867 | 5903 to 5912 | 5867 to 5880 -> -1.0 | 3.7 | 3.95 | 3.57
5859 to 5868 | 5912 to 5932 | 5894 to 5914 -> 1.0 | 3.71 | 3.55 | 3.73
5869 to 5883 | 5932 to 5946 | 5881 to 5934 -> 3.2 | 3.92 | 3.57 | 3.7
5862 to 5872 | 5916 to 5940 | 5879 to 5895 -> 1.4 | 3.73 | 3.4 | 3.7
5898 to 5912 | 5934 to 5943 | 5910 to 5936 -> -0.1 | 3.59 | 3.7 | 3.76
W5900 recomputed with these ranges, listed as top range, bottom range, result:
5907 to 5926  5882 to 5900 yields 1.10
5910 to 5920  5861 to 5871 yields 1.03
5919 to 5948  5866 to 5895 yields 1.01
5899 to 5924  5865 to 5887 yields 0.97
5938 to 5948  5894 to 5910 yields 1.07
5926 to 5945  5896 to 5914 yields 1.03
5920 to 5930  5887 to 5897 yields 1.13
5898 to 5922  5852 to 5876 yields 0.98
